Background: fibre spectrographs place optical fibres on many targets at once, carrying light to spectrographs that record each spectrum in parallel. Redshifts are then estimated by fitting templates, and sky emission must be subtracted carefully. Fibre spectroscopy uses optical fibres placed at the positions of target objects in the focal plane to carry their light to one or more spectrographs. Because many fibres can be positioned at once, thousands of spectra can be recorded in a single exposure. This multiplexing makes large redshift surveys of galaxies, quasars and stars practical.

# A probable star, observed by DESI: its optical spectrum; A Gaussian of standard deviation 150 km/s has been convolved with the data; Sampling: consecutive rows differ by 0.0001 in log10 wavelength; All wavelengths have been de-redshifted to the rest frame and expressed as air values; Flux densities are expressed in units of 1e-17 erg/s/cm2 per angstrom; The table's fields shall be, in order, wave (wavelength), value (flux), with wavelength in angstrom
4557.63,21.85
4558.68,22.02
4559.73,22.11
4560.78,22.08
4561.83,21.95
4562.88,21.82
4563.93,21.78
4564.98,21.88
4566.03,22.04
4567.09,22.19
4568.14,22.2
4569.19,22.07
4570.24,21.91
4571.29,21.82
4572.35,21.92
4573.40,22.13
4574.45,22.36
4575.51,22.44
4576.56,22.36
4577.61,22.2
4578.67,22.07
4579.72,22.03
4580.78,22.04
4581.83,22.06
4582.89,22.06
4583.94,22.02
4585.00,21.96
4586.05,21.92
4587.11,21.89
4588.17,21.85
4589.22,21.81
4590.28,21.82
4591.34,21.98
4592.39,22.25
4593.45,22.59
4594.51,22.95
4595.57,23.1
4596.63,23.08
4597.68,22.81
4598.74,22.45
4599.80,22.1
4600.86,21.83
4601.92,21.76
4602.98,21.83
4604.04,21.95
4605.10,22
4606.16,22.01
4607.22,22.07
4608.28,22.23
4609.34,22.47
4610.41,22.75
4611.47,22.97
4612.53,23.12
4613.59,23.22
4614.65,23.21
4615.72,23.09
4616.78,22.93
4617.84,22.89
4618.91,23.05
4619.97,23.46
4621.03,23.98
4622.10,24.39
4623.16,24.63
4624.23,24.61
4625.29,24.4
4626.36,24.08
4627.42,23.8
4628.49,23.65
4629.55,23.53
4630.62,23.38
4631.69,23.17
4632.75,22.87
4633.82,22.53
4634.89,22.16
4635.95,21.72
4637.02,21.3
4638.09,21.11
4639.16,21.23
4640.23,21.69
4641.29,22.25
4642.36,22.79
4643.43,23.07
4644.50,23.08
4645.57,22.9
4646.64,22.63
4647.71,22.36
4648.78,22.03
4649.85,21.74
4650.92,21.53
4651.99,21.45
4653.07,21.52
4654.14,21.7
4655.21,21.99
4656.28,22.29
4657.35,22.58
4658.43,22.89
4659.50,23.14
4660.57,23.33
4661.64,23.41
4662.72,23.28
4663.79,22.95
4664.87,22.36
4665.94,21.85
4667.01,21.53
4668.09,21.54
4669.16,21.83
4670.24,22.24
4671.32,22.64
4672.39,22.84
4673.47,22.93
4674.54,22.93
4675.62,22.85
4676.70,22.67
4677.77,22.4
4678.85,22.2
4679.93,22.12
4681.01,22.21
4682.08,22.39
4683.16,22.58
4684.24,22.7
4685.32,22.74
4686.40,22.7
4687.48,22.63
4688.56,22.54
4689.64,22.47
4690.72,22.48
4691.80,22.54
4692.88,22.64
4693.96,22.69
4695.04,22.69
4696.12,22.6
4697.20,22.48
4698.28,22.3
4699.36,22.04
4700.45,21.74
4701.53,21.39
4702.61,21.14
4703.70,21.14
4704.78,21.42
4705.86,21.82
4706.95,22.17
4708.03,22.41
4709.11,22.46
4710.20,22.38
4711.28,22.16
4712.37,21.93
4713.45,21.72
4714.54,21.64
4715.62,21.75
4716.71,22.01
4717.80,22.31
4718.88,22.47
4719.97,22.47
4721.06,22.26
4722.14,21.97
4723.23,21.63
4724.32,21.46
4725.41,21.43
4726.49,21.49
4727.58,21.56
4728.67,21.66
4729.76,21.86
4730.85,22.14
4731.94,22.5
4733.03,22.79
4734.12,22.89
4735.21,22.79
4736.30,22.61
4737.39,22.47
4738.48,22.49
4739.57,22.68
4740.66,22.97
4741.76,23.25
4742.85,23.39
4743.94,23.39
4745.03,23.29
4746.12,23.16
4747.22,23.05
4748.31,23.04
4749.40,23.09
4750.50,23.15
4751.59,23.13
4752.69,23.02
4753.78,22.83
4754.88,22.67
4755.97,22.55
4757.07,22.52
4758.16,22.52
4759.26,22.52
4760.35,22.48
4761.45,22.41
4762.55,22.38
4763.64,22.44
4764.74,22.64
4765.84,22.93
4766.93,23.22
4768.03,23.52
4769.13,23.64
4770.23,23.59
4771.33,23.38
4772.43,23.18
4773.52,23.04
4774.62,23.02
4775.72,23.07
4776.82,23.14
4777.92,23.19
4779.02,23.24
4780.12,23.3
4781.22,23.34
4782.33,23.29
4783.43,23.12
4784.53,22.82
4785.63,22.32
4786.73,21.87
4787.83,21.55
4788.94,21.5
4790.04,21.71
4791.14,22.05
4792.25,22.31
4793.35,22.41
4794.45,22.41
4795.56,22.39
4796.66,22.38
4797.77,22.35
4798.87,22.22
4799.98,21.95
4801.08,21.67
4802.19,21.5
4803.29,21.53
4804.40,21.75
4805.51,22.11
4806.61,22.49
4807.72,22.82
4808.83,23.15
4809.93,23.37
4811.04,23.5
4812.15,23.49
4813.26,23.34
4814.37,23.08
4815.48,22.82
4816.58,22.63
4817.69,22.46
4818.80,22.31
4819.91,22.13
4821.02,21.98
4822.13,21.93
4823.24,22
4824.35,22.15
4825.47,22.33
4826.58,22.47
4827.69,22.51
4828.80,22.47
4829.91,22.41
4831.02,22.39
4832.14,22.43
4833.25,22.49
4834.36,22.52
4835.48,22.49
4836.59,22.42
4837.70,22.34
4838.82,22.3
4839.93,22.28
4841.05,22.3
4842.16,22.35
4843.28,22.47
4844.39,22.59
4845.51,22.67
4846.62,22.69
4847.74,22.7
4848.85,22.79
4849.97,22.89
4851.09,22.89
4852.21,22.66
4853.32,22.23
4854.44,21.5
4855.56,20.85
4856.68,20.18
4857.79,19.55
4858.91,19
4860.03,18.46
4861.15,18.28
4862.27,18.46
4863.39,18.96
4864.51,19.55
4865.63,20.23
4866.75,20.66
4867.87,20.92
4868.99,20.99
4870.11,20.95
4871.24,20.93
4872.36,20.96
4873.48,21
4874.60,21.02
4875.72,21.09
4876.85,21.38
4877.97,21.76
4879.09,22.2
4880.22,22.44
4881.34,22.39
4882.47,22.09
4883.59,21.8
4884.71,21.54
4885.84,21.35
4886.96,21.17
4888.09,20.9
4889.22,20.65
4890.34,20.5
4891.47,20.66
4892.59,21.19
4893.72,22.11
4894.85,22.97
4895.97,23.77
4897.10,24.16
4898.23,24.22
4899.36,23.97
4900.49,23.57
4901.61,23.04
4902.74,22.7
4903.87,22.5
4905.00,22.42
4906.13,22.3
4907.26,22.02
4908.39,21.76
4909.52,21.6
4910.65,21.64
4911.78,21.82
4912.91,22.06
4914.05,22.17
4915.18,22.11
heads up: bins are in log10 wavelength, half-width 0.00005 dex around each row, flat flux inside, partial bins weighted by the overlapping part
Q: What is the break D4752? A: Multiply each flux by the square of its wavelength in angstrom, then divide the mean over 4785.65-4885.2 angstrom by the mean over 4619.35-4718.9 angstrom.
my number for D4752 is 1.04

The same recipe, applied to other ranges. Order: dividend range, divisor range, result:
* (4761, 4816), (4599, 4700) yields 1.06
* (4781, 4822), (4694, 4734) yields 1.06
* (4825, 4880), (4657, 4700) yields 1.03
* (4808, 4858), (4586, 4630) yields 1.08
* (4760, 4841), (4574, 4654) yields 1.08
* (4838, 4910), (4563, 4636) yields 1.08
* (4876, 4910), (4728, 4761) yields 1.04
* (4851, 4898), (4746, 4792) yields 0.97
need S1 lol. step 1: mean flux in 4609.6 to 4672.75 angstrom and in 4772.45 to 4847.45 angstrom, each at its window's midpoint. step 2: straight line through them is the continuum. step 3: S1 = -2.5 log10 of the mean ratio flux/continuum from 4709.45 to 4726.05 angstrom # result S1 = 0.03 mag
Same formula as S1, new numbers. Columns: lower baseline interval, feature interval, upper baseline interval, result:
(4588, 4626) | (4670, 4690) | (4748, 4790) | 0.012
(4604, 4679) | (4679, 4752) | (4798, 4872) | 0.000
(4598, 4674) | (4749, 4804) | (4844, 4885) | -0.045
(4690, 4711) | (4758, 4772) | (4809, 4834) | -0.025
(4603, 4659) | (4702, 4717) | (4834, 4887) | 0.019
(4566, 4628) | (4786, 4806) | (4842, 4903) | -0.008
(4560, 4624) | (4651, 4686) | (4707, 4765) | 0.000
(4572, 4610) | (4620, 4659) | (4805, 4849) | -0.022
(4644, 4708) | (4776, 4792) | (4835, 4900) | -0.034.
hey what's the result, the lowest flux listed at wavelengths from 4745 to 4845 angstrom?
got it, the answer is 21.5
